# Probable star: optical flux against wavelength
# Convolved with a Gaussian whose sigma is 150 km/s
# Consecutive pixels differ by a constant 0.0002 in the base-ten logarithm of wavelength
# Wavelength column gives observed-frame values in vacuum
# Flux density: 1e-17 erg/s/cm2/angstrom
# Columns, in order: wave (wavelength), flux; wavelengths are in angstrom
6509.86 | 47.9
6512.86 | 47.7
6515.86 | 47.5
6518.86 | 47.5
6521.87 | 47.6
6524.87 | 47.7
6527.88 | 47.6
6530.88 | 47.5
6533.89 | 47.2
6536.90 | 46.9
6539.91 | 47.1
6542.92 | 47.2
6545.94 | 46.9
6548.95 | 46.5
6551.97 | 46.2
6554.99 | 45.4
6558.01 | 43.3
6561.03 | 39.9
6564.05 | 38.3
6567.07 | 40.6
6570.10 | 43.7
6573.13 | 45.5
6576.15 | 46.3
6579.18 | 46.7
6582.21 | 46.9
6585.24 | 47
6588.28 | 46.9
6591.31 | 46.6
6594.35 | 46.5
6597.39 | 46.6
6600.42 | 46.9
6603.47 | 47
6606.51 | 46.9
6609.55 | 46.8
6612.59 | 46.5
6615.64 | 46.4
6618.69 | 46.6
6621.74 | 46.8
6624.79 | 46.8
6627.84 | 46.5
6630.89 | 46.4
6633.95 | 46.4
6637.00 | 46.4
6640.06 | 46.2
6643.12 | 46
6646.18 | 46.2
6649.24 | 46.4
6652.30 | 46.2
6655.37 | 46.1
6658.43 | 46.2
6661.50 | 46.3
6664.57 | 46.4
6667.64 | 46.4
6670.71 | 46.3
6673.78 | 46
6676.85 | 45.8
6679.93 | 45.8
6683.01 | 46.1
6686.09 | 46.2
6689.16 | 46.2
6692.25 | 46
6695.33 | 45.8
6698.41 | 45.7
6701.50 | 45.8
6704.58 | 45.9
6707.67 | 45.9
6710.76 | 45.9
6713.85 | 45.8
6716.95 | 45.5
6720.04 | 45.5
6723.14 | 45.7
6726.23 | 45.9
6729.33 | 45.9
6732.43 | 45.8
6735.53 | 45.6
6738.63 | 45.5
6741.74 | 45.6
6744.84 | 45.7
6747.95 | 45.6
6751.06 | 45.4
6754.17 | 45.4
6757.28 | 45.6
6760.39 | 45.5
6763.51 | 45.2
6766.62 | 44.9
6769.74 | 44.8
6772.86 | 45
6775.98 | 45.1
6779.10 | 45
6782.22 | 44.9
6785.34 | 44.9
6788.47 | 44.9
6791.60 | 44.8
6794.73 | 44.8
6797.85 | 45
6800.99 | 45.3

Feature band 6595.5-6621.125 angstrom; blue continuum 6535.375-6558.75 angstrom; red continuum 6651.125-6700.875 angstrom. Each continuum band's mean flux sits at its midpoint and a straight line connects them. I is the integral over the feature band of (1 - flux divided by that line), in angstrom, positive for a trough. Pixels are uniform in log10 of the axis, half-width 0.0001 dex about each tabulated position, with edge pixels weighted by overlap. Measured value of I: -0.3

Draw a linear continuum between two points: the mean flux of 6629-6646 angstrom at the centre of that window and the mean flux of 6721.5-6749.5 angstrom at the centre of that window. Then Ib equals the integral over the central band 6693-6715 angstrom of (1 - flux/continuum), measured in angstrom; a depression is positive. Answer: 0.0 angstrom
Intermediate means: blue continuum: 46.3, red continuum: 45.7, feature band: 45.9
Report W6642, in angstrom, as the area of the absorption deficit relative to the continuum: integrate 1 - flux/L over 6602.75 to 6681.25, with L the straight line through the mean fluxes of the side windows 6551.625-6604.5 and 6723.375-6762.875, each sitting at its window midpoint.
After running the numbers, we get -2.0 angstrom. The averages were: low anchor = 45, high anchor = 45.6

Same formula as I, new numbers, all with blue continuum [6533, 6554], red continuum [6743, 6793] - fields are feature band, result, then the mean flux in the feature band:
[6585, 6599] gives -0.1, 46.7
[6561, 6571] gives 1.3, 40.5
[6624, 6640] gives -0.1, 46.5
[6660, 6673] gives -0.1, 46.3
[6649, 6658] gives 0.0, 46.2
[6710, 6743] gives -0.2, 45.7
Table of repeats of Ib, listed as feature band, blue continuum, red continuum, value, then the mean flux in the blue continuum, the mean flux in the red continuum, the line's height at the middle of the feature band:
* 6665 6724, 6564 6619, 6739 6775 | -0.5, 45.9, 45.3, 45.5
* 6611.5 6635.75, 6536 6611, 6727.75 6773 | -0.6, 45.5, 45.4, 45.5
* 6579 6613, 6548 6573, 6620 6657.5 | -1.7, 43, 46.4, 44.5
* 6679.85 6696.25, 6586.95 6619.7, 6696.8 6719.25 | 0.0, 46.7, 45.8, 46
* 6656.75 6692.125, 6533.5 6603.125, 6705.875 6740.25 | -0.4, 45.4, 45.7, 45.6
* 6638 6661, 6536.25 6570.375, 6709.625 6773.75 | -0.7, 44.3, 45.5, 44.9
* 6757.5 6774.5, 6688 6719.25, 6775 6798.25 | 0.0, 45.8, 44.9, 45.2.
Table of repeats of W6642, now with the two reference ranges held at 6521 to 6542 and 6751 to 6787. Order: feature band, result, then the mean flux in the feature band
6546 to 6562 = 0.9 angstrom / 44.6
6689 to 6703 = 0.0 angstrom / 45.8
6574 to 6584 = 0.1 angstrom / 46.6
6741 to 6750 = -0.1 angstrom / 45.6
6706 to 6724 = 0.0 angstrom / 45.7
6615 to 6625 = 0.0 angstrom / 46.6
